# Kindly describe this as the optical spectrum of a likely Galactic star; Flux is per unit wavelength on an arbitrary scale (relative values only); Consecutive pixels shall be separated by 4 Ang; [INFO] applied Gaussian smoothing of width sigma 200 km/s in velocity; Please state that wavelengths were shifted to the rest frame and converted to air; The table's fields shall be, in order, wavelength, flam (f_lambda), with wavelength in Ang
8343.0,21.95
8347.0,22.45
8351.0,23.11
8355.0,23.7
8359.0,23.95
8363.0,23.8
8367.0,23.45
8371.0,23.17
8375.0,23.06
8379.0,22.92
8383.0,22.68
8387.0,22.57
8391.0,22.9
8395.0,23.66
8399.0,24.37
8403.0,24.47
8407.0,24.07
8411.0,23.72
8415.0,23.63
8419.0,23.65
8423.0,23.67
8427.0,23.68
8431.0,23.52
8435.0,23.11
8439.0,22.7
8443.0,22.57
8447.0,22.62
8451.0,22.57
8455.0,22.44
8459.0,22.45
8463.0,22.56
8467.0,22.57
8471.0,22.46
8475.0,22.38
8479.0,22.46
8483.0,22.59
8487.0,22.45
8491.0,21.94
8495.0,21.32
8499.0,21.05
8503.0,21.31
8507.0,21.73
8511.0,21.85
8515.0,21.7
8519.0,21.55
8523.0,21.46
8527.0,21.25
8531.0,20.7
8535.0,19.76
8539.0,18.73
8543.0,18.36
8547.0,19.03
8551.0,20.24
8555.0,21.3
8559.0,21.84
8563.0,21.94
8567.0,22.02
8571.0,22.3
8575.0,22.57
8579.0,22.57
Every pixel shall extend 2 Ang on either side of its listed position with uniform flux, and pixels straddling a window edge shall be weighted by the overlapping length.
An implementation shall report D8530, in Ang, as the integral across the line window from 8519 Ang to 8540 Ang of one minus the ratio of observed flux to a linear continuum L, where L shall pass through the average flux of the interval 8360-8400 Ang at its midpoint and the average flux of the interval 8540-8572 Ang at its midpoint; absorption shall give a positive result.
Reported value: 0.6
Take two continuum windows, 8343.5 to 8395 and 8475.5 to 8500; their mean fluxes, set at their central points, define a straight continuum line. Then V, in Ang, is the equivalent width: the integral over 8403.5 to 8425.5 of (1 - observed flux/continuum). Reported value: -1.0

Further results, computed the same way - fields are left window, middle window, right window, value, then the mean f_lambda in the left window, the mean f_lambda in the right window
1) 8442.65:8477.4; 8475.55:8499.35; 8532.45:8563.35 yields -0.3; 22.5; 20.1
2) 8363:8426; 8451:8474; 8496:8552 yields -0.5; 23.5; 20.6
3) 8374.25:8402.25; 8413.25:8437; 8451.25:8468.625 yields -0.7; 23.2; 22.5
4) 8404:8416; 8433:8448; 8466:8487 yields 0.3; 23.9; 22.5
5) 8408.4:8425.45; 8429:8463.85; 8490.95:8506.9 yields 0.2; 23.7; 21.4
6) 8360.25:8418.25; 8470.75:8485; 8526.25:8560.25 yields -0.6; 23.5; 20.1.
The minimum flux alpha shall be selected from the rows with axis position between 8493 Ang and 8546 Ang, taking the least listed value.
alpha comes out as 18.36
